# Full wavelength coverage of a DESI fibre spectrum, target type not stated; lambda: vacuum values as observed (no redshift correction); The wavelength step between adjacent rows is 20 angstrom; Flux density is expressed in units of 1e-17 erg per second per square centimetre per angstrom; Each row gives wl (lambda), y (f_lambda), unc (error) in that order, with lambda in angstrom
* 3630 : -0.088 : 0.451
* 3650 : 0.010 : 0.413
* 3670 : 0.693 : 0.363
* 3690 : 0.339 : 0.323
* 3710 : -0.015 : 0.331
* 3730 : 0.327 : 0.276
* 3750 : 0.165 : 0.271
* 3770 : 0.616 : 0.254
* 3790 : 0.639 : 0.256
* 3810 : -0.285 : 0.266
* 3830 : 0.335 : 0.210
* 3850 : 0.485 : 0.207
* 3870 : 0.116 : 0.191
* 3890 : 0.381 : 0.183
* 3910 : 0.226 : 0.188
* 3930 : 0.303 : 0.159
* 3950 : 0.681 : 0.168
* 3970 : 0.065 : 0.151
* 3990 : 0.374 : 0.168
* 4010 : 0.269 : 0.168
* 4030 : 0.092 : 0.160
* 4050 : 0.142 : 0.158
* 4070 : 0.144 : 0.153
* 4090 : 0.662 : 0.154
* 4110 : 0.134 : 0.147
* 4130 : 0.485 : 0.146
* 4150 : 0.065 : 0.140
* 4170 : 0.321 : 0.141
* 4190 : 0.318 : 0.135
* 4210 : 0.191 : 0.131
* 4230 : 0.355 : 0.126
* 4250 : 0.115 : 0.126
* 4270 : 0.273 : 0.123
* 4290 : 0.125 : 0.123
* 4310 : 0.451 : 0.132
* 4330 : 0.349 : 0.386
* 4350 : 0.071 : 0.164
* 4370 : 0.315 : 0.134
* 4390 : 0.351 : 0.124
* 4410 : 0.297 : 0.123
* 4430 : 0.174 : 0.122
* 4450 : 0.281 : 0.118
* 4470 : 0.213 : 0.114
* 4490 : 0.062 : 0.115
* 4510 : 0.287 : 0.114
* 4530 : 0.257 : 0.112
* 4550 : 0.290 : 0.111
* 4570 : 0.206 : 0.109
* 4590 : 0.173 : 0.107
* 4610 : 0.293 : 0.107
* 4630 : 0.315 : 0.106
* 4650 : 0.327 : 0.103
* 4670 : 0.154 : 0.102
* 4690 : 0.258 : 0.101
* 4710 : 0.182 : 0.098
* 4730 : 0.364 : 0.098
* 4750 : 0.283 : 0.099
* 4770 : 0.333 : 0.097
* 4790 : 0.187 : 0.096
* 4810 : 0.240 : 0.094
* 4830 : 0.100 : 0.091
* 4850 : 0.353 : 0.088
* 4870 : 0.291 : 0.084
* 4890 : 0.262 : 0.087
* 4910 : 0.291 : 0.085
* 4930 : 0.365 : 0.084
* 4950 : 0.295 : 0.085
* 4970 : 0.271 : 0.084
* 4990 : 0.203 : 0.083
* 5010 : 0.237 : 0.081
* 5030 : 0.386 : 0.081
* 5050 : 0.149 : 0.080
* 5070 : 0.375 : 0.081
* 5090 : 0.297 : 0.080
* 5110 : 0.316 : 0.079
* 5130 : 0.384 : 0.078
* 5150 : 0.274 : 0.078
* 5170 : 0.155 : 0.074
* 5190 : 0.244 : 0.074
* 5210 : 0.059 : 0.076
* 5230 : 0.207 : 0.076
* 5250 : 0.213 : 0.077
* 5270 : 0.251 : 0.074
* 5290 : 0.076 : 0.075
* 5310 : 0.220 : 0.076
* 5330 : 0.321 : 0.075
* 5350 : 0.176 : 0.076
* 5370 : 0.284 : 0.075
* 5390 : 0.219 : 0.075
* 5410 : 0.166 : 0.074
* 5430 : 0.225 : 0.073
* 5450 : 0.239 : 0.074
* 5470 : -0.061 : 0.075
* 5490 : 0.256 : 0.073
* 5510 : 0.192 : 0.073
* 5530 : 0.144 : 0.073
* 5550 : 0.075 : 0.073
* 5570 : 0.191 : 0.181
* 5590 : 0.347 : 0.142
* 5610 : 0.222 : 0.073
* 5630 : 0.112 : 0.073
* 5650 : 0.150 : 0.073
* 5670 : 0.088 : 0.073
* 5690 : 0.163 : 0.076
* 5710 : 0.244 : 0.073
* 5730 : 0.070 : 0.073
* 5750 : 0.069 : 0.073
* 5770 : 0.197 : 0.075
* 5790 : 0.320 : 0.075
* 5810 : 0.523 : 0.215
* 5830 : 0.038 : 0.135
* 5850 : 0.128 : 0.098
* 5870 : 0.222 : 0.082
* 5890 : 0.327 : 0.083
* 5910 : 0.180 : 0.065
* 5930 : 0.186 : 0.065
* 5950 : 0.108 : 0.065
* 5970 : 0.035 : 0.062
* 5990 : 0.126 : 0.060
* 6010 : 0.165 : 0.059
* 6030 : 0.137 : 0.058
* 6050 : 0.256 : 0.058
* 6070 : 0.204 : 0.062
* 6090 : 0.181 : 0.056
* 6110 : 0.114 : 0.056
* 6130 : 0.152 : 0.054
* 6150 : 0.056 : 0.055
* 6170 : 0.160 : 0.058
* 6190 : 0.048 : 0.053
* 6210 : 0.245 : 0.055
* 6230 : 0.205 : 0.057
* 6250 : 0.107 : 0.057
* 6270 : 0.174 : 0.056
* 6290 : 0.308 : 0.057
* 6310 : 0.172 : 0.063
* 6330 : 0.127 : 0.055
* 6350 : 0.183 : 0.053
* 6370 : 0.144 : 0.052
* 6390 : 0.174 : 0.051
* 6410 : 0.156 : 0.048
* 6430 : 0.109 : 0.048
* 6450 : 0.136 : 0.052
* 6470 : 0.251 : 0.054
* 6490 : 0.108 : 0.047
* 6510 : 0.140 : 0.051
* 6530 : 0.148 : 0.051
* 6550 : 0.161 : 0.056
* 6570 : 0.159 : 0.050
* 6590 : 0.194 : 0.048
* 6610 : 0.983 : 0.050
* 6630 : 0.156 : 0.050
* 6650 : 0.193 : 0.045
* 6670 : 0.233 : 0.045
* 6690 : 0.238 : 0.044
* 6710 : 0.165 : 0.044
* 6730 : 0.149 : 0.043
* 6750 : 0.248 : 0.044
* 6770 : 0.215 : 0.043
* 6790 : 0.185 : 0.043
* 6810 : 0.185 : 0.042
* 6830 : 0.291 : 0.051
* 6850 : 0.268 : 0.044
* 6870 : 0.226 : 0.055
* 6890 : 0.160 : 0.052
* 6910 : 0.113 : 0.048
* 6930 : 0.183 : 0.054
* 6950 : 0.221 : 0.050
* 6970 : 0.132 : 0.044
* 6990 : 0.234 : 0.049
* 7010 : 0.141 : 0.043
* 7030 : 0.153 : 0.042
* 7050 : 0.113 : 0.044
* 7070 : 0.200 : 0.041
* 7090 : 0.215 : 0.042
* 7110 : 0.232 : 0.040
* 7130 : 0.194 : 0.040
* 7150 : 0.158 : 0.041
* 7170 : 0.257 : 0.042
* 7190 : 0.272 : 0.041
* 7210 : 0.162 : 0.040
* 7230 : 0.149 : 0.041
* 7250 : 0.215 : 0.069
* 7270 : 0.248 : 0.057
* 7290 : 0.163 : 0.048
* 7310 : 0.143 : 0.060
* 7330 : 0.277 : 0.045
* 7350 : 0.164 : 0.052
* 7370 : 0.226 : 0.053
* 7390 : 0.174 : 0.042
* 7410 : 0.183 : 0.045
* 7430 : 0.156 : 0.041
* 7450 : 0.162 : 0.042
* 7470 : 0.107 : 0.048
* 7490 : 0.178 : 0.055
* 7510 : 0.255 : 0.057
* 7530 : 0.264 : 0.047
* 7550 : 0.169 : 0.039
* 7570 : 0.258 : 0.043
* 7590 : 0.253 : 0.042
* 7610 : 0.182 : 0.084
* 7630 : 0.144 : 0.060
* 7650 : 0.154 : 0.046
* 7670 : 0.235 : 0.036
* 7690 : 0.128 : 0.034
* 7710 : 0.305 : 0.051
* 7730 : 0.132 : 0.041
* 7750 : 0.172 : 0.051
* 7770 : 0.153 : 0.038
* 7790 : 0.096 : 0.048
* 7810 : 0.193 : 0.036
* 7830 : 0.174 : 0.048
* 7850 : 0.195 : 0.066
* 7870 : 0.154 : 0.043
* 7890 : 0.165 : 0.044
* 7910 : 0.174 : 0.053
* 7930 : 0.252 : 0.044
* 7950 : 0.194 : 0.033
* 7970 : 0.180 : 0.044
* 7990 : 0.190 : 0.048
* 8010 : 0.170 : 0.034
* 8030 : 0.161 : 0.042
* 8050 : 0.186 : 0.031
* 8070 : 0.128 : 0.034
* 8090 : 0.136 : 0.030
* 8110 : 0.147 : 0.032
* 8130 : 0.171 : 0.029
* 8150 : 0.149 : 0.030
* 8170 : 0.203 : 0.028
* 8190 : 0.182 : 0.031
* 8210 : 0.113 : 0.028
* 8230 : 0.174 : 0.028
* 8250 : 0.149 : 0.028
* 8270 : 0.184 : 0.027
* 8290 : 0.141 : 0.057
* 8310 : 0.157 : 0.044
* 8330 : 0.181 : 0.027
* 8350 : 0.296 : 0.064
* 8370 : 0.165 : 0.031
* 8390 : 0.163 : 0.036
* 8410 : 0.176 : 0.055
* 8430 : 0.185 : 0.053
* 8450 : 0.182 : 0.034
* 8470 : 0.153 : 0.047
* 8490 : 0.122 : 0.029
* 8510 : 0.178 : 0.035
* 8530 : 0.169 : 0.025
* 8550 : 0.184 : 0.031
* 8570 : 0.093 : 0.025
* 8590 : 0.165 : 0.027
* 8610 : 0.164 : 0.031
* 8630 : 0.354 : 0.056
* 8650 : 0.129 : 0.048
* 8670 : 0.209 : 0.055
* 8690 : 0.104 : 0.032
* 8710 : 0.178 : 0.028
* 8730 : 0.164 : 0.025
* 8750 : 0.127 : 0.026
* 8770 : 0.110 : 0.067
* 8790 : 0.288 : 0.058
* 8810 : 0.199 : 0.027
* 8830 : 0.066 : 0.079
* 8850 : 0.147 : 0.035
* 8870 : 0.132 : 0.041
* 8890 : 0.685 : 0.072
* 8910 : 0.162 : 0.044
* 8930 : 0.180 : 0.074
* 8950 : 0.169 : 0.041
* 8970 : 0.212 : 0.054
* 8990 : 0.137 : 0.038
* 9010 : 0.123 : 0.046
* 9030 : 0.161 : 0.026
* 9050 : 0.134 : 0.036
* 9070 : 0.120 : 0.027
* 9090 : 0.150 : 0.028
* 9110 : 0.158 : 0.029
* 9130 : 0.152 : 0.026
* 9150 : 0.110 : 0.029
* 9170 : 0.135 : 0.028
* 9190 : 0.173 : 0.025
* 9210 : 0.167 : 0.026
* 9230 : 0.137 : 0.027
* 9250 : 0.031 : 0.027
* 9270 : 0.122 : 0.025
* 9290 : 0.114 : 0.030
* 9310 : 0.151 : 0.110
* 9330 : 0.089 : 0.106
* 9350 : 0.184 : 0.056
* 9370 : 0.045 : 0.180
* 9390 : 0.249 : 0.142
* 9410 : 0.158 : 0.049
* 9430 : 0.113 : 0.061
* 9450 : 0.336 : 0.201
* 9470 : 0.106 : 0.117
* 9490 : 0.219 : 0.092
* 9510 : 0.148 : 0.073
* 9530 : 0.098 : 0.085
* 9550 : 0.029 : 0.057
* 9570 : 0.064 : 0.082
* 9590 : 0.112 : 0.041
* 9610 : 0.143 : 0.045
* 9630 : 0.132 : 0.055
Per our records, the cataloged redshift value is 0.774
